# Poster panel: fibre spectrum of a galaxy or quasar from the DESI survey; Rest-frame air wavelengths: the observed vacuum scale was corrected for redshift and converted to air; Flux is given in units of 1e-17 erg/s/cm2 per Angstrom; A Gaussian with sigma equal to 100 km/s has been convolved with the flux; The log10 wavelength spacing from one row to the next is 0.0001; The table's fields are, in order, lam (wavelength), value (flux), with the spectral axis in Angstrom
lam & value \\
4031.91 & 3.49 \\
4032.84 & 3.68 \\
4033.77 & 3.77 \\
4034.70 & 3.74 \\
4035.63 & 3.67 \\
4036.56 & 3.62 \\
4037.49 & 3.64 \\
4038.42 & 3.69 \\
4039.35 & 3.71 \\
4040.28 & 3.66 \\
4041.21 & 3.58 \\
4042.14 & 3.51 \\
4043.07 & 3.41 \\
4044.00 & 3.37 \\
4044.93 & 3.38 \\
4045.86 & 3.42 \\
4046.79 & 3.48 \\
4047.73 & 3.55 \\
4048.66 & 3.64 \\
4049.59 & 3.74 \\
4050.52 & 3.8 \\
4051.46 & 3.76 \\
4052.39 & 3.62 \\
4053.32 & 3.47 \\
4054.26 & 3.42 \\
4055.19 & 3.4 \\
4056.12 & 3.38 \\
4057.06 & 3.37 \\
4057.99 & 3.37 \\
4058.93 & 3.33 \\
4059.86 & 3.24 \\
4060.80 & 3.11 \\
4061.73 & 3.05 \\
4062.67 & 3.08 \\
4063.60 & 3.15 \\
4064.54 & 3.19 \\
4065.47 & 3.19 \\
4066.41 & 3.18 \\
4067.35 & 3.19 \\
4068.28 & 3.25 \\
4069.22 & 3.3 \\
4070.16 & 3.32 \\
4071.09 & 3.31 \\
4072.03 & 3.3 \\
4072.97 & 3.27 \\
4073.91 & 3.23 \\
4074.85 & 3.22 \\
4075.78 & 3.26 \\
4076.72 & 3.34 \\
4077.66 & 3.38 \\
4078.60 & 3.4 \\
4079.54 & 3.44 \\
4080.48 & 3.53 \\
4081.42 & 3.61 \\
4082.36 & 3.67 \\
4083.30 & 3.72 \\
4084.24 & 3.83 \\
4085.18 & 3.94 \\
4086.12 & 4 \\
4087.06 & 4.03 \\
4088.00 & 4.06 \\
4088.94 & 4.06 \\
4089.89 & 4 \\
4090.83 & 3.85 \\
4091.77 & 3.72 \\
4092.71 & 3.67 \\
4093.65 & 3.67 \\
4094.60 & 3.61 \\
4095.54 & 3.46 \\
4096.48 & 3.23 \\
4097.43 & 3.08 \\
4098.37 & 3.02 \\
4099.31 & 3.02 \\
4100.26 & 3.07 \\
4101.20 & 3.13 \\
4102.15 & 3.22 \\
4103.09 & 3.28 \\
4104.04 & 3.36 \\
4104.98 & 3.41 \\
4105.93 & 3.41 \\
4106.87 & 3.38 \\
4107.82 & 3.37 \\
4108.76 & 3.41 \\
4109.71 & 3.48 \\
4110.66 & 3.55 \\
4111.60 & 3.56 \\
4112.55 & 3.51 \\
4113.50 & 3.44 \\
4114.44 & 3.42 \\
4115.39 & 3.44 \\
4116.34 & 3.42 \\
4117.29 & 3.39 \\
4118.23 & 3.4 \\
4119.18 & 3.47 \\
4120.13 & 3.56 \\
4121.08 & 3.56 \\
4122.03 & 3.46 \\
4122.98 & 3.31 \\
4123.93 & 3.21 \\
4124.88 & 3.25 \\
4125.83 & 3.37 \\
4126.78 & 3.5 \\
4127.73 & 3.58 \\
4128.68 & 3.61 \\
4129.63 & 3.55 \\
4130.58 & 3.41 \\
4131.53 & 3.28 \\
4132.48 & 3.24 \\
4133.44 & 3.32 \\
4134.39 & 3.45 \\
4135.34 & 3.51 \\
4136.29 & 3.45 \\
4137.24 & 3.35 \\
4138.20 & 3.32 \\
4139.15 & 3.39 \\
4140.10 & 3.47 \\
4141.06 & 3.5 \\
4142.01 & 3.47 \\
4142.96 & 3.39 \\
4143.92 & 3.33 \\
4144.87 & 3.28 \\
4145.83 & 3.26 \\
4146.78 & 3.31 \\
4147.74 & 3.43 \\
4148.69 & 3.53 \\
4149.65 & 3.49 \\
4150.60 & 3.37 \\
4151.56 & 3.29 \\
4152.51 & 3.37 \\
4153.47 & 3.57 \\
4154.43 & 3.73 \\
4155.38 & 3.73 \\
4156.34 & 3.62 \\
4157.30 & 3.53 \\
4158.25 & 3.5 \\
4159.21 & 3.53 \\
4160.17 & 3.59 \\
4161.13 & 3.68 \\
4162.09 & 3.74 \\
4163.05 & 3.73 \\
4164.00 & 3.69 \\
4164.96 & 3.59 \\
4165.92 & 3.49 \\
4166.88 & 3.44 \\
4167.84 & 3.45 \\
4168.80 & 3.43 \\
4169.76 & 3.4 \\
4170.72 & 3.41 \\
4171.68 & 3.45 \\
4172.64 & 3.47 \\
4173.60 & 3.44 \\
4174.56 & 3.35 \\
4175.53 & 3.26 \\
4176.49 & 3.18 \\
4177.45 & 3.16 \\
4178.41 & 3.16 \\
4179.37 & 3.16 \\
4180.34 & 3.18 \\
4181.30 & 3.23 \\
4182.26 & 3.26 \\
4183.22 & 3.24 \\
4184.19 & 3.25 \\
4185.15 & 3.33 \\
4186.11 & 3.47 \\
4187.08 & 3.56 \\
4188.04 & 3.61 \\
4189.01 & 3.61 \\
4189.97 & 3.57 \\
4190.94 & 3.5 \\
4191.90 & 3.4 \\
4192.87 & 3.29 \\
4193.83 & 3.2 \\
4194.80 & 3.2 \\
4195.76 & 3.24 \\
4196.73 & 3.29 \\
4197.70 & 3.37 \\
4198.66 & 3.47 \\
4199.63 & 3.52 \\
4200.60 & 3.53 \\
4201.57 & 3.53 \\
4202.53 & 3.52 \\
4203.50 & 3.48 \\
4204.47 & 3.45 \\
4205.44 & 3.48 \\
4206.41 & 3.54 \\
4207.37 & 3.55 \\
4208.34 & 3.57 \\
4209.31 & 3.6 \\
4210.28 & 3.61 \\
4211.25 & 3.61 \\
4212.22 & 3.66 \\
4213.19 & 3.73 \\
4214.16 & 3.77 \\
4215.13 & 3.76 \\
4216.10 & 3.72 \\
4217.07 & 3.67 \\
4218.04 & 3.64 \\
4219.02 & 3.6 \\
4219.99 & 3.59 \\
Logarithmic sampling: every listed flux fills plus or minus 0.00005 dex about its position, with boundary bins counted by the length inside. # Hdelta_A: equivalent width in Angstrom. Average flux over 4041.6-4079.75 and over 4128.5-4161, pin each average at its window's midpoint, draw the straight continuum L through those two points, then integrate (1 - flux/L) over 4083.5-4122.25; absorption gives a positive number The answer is -1.23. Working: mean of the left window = 3.36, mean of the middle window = 3.51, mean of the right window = 3.45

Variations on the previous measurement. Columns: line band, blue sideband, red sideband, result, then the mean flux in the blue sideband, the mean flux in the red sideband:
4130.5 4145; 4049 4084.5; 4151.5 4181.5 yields 0.2 Angstrom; 3.38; 3.46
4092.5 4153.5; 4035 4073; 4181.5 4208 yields 0.5 Angstrom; 3.42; 3.42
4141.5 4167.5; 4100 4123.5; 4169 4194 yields -1.0 Angstrom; 3.4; 3.35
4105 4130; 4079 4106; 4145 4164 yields 0.7 Angstrom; 3.56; 3.53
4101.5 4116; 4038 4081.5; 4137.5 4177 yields 0.1 Angstrom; 3.39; 3.47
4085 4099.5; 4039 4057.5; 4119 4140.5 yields -0.8 Angstrom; 3.53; 3.42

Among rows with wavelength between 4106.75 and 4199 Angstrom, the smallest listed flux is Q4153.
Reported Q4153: 3.16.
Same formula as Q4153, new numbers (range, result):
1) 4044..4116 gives 3.02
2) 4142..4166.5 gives 3.26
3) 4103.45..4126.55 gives 3.21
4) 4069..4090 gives 3.22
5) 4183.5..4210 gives 3.2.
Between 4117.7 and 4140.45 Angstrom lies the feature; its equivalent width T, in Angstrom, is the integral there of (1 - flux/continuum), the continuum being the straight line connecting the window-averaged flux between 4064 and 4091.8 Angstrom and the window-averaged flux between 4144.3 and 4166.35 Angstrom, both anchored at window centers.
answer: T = 0.7 Angstrom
